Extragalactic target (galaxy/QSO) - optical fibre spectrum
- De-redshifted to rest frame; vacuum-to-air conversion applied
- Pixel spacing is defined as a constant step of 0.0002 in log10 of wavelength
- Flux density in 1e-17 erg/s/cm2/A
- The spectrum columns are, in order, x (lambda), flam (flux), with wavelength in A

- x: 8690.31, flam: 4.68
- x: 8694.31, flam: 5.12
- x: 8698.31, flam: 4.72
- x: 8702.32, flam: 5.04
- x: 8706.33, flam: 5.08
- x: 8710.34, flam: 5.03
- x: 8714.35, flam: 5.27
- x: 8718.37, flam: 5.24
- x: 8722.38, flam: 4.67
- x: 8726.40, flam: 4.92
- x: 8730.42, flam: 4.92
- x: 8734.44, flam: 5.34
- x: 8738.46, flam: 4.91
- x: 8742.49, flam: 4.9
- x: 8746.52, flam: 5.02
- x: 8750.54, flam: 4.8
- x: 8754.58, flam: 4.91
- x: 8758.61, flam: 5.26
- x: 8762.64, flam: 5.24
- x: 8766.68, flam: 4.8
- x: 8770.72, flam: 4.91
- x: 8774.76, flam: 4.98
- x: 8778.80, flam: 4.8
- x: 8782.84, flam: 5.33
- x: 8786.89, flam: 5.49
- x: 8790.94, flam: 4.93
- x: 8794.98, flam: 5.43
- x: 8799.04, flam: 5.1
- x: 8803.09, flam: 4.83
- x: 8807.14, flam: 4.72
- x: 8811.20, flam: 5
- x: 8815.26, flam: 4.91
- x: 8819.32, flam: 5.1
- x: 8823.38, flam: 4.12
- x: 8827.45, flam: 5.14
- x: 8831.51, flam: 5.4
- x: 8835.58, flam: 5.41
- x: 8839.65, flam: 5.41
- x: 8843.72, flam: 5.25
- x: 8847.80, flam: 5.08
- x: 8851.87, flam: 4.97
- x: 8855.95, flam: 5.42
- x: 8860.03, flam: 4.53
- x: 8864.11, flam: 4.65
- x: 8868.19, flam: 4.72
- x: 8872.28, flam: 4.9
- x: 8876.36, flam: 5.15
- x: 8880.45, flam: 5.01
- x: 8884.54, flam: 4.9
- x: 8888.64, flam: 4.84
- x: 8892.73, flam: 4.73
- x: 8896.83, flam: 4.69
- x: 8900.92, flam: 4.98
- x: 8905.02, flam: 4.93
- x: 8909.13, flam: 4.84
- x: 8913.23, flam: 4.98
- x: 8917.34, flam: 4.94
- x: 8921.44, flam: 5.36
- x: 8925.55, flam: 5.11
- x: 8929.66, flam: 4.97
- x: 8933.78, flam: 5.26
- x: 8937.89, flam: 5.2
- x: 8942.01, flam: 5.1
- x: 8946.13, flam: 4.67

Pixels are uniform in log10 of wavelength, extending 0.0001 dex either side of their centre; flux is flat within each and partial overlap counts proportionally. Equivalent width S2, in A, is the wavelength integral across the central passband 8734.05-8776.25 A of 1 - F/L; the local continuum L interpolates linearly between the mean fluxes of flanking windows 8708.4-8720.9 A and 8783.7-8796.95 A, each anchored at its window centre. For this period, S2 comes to 1.9 A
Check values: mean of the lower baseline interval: 5.16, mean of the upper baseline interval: 5.29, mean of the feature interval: 4.99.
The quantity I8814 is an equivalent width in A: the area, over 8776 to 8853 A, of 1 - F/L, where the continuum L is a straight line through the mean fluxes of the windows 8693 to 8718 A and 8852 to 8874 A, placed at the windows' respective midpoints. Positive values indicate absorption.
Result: -2.5 A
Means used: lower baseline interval 5.05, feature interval 5.08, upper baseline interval 4.85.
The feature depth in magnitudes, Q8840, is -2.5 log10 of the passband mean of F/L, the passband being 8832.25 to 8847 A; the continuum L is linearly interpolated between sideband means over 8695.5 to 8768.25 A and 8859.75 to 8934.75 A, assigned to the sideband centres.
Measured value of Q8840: -0.08 mag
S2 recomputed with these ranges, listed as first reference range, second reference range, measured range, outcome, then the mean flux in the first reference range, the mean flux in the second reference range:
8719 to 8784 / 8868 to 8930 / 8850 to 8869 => 0.3 A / 4.98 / 4.95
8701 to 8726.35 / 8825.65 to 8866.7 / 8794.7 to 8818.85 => 0.6 A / 5.04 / 5.12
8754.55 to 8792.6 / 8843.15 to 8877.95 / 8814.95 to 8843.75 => -0.6 A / 5.07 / 4.95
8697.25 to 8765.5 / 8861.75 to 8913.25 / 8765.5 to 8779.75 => 0.3 A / 5.02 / 4.86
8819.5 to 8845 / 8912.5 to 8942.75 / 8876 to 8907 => 1.4 A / 5.12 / 5.12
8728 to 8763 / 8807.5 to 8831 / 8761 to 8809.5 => -1.0 A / 5.02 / 4.88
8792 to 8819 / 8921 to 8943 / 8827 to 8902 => 1.0 A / 5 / 5.15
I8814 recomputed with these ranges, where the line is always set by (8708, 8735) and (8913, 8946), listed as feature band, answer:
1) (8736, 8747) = 0.2 A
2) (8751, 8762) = 0.0 A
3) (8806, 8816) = 0.4 A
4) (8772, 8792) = -0.2 A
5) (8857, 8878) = 1.1 A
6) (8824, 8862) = -0.5 A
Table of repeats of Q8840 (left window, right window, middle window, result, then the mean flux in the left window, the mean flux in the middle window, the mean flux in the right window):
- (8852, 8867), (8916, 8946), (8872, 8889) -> -0.01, 4.87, 4.98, 5.11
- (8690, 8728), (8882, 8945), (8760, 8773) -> 0.00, 4.99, 5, 4.98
